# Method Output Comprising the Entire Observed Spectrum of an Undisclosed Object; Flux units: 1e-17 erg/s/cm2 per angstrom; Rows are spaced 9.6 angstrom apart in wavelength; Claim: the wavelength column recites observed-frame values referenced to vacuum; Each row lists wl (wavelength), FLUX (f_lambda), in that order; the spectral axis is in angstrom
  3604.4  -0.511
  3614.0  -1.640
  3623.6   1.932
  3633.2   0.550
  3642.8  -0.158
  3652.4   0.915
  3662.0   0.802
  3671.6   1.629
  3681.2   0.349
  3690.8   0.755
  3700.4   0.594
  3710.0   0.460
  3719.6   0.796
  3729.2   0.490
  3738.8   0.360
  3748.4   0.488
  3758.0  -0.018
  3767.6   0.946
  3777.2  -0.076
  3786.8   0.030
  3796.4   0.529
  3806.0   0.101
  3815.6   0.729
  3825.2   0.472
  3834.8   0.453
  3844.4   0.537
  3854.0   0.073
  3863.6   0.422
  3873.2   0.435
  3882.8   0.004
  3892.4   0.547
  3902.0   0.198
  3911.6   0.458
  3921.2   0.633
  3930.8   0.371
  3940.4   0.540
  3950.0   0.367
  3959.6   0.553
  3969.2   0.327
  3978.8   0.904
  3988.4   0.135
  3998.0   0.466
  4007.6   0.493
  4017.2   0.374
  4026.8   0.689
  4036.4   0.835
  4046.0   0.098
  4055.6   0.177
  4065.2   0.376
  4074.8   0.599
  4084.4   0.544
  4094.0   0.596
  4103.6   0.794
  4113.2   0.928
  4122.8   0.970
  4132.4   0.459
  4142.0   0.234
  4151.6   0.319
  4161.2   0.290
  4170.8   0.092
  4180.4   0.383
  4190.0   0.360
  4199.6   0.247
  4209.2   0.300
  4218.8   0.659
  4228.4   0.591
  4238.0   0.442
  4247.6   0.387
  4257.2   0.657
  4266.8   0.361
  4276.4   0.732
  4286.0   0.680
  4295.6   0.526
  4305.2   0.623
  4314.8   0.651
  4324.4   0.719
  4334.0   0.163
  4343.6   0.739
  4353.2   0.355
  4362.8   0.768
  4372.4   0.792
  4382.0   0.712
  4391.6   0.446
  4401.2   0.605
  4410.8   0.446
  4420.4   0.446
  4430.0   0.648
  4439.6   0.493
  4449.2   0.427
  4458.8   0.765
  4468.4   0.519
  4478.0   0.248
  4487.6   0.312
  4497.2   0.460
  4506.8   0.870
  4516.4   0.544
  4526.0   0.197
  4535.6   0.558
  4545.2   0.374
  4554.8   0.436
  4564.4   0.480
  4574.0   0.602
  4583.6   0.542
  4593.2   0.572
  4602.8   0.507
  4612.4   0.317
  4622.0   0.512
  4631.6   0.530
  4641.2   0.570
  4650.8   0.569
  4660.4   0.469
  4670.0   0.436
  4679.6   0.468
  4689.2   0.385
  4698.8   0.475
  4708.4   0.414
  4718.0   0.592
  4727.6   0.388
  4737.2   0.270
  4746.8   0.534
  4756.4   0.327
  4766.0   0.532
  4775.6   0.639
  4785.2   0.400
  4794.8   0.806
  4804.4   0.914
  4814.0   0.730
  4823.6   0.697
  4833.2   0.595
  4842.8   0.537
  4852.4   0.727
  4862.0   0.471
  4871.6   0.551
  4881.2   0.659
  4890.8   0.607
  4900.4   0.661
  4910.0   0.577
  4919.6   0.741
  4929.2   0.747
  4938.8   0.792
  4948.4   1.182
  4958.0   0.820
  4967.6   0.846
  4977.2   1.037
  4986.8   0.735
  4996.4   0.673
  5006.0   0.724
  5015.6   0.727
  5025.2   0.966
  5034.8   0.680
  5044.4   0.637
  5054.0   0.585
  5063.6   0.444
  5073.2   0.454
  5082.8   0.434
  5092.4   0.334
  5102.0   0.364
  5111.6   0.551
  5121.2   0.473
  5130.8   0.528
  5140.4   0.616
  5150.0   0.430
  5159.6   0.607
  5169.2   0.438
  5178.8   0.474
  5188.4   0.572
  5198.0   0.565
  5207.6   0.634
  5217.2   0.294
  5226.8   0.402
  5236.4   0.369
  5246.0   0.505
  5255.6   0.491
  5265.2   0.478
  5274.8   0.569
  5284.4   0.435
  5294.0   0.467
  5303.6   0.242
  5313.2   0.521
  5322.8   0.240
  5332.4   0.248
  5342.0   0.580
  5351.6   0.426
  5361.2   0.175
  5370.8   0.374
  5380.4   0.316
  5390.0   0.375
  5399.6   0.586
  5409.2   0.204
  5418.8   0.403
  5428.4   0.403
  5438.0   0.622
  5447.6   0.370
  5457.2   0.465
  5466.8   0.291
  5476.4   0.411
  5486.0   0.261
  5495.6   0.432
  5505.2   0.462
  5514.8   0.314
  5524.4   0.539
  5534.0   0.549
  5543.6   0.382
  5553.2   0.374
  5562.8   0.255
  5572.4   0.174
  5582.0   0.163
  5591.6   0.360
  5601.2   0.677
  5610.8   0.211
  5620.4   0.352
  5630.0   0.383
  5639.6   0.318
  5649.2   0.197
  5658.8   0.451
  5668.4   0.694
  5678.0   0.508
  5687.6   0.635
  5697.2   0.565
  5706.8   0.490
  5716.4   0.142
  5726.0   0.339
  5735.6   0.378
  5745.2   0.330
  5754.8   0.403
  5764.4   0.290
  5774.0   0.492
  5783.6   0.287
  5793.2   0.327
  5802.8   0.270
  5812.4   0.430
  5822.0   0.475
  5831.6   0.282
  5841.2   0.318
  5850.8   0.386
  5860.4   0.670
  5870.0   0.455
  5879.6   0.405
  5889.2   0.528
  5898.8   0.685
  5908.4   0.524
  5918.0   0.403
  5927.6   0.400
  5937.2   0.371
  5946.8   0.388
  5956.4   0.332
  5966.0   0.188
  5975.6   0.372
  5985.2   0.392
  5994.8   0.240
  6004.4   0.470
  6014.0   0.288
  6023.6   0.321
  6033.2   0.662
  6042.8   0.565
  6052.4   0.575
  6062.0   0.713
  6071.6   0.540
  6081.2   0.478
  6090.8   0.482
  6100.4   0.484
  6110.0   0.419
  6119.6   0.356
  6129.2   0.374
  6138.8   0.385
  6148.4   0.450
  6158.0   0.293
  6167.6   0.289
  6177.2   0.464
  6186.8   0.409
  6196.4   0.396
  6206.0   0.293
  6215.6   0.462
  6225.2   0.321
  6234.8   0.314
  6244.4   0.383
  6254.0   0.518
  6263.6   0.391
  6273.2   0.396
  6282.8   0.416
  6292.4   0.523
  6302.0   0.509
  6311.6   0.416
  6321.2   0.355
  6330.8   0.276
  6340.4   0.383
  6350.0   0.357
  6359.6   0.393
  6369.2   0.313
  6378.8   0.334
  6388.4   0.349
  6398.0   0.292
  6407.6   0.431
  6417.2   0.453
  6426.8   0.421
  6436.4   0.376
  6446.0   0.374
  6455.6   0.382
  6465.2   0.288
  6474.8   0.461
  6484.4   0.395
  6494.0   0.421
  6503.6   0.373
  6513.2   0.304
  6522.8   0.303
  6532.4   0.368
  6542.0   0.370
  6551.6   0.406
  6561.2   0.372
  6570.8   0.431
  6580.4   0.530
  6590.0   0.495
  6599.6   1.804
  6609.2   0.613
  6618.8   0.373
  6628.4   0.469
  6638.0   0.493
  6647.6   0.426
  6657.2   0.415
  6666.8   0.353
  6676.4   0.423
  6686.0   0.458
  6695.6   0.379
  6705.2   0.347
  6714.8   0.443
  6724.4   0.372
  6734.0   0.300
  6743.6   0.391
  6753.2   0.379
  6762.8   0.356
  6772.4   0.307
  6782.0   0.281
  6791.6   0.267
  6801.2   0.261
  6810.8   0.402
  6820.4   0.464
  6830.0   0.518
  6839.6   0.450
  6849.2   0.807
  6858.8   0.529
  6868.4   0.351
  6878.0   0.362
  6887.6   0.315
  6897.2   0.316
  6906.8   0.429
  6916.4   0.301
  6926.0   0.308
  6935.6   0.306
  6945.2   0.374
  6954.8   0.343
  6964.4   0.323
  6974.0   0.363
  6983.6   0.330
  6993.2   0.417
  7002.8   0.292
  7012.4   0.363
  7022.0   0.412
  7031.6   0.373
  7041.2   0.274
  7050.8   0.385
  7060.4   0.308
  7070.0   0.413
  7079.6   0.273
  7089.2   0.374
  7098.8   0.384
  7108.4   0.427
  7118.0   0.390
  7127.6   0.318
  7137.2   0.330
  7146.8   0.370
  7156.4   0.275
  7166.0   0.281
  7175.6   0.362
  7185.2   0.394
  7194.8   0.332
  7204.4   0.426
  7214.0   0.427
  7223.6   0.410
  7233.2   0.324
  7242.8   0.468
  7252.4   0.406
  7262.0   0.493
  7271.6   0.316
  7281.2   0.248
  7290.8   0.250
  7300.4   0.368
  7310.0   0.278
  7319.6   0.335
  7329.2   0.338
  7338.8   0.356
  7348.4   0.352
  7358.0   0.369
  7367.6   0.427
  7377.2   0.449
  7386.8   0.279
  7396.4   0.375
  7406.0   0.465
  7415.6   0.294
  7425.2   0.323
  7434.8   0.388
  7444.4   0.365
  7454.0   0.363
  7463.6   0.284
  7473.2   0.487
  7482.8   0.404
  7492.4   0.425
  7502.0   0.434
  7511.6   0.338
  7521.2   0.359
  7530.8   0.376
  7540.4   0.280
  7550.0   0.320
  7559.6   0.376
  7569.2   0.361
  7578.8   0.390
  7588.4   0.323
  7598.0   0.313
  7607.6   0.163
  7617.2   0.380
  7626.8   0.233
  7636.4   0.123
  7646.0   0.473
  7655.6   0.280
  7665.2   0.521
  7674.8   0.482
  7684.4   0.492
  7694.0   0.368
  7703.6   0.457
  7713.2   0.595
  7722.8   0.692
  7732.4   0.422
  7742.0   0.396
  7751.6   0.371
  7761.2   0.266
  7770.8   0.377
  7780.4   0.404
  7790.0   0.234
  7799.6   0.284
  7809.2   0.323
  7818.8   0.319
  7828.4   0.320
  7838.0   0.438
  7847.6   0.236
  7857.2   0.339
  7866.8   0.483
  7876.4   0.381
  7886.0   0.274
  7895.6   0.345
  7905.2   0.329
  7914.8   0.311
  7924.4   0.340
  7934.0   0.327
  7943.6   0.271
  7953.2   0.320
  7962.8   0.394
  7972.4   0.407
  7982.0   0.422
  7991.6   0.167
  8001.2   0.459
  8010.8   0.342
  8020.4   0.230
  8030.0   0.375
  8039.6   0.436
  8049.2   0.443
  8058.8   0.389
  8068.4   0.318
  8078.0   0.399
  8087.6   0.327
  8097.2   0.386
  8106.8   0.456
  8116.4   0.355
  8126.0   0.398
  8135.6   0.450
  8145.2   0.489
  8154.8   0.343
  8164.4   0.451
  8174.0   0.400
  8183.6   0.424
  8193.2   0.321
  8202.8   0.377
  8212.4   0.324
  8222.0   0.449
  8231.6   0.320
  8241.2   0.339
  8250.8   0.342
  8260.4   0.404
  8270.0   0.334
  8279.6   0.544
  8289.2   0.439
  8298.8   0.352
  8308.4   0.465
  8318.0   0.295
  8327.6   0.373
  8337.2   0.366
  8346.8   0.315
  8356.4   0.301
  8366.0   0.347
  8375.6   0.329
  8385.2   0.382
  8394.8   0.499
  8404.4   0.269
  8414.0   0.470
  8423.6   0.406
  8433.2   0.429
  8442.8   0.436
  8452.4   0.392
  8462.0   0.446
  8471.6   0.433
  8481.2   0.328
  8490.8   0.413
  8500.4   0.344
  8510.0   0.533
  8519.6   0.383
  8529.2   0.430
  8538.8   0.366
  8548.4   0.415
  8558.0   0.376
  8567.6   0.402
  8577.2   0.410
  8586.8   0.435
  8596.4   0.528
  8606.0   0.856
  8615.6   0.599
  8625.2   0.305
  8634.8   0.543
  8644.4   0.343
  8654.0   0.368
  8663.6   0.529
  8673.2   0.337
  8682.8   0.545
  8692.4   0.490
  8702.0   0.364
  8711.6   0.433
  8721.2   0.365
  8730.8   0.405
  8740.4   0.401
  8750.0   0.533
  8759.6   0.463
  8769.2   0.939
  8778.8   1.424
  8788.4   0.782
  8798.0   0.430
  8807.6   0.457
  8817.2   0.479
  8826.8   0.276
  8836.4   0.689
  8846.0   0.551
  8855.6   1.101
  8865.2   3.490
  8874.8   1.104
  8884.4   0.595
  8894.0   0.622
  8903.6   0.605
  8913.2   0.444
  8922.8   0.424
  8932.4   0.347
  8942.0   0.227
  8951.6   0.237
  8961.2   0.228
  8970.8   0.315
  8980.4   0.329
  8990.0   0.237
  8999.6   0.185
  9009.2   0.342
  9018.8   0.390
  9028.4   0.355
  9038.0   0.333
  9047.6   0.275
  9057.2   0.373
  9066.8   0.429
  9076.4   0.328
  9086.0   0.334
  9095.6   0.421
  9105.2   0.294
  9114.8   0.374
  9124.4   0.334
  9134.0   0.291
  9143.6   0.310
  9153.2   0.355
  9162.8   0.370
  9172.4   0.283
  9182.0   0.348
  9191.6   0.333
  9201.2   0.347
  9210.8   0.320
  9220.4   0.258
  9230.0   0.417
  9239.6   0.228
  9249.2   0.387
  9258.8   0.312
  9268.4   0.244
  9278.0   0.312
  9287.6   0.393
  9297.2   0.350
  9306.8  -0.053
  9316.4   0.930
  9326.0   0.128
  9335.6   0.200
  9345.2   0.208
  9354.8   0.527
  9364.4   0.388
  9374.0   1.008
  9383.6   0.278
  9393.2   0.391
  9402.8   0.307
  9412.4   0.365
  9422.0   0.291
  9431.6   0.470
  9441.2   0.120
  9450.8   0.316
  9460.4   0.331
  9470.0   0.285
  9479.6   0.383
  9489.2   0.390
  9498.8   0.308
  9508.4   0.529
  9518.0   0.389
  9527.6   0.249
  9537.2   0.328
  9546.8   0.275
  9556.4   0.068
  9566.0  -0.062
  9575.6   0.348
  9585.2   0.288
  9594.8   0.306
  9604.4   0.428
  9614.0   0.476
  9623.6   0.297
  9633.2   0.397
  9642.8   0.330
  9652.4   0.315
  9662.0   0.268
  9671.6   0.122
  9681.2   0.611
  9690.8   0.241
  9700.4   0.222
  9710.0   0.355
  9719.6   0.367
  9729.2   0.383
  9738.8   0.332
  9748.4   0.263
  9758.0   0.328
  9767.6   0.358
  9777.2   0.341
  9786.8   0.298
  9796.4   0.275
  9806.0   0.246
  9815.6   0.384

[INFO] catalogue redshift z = 0.770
